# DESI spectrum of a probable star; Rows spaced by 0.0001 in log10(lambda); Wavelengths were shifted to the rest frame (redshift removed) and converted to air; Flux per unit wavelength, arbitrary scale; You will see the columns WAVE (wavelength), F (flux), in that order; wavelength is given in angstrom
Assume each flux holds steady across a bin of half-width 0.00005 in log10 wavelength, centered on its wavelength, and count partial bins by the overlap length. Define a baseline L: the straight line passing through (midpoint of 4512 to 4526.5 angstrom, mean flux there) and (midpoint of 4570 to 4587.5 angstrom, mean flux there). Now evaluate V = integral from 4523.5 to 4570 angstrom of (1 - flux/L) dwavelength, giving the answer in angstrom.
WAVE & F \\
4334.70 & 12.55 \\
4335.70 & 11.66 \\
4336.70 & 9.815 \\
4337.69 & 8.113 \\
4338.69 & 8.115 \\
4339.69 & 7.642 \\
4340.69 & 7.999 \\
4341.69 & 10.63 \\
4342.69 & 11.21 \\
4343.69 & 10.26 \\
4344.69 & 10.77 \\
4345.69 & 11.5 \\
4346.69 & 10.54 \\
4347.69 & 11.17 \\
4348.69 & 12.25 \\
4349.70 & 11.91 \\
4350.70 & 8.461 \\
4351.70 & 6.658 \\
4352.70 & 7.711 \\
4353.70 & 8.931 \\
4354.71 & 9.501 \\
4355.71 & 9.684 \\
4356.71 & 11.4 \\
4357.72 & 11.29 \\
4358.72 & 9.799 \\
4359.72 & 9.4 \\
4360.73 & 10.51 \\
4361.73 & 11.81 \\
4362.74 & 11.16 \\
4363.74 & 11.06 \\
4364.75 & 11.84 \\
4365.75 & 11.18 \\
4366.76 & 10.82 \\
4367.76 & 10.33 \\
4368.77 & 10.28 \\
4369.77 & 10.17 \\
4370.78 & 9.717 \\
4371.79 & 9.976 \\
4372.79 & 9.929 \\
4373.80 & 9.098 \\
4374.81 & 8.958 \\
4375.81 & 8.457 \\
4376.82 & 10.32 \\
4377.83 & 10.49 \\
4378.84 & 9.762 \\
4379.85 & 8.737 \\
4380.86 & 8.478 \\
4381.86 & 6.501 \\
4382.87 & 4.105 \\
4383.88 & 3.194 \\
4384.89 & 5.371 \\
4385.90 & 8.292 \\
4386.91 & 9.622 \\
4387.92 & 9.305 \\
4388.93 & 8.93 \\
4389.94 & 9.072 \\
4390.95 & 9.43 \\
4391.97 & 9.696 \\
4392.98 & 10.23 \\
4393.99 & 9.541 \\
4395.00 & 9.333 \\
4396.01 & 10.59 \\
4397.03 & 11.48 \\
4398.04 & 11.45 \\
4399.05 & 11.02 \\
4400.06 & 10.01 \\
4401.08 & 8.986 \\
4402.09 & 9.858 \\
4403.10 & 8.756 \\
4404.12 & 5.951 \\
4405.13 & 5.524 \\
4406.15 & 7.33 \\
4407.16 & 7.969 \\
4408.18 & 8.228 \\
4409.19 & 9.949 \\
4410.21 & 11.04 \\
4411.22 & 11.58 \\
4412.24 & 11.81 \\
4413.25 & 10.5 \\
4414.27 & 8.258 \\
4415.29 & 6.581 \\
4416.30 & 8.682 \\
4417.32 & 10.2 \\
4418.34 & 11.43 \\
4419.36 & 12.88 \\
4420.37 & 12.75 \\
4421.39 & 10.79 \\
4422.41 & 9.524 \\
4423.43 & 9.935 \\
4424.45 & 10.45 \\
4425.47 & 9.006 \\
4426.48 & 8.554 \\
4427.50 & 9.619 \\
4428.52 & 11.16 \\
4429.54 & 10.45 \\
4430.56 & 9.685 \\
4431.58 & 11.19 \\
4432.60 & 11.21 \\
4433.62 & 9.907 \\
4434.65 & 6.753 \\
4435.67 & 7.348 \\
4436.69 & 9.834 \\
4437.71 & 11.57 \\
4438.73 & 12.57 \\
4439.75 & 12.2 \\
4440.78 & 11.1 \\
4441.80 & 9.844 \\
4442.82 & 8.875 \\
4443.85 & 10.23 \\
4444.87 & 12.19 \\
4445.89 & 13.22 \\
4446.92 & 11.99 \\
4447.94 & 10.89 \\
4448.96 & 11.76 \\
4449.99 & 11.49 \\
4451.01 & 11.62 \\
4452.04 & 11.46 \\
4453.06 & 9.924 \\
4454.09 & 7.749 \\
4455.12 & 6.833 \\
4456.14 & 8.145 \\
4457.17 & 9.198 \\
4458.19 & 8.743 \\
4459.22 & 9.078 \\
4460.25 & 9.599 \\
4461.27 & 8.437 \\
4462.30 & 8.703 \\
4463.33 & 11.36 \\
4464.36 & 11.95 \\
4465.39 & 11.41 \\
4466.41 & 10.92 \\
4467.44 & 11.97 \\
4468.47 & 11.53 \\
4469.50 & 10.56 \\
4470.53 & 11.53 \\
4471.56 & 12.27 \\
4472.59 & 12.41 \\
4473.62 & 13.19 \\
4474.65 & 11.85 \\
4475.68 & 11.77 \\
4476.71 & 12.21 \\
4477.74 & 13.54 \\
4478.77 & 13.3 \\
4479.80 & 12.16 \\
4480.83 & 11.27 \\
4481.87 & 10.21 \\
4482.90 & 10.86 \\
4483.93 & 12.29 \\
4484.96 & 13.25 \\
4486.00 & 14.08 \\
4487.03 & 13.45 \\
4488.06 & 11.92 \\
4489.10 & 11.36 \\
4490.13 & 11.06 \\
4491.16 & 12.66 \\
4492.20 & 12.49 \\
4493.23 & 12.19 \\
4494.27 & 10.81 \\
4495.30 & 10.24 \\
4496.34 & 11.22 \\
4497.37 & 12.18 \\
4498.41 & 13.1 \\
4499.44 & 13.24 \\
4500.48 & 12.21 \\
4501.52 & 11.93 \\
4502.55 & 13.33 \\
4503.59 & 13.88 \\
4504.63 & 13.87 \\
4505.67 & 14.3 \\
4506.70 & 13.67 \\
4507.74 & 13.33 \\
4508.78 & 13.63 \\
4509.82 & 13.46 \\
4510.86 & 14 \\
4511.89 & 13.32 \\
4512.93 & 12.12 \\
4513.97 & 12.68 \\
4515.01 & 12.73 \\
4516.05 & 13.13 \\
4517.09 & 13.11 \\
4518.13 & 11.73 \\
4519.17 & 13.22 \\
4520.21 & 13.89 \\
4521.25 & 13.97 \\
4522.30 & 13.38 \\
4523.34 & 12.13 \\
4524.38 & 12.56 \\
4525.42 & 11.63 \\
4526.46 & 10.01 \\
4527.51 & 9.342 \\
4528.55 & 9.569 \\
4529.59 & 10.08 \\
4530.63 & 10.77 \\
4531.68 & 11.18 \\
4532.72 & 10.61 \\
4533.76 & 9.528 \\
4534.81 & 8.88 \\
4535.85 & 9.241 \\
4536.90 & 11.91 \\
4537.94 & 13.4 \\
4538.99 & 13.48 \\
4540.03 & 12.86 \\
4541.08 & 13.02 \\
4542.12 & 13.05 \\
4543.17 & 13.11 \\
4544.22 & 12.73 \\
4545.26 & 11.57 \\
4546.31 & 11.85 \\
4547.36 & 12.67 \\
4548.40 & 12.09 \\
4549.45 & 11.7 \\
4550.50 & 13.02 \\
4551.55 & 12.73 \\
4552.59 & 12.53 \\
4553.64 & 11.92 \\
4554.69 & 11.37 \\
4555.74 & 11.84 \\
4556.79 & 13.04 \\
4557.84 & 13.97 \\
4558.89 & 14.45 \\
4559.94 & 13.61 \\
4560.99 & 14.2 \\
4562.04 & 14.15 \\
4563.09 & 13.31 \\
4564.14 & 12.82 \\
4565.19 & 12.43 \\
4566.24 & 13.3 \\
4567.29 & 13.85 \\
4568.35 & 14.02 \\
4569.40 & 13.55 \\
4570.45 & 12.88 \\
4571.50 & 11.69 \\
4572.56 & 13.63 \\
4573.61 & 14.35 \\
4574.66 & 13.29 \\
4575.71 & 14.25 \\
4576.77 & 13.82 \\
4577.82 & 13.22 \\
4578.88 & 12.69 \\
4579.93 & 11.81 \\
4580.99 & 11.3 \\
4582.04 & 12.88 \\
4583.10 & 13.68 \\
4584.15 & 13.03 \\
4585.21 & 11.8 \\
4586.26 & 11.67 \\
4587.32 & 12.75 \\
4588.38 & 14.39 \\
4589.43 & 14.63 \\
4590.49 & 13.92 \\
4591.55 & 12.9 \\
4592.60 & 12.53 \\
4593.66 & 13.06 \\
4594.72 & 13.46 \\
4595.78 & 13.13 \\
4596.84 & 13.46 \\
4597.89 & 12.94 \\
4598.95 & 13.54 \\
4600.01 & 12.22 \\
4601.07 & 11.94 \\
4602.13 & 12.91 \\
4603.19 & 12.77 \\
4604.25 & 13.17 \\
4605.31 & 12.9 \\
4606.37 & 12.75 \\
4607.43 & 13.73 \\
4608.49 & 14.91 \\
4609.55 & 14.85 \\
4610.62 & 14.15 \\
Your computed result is 2.1 angstrom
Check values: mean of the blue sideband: 12.7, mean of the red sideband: 12.9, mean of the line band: 12.2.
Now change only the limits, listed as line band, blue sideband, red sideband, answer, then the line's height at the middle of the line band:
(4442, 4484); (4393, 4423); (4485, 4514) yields 2.2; 11.5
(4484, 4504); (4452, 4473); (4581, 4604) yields -2.8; 10.8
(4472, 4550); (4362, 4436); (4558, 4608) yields -3.6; 11.7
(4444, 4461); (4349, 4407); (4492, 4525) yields 1.7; 11.3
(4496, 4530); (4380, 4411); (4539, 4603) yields -3.2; 11.6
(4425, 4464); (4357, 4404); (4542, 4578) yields 2.4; 10.8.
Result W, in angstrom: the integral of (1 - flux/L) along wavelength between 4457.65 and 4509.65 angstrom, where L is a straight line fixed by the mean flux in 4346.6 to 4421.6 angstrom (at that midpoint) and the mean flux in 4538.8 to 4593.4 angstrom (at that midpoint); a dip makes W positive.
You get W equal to -2.2 angstrom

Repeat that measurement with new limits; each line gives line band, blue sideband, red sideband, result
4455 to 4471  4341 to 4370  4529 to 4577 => 2.1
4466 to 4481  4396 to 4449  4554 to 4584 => -1.2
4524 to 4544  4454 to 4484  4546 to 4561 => 1.6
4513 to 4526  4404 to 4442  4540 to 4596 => -0.9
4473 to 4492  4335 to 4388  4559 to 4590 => -1.0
